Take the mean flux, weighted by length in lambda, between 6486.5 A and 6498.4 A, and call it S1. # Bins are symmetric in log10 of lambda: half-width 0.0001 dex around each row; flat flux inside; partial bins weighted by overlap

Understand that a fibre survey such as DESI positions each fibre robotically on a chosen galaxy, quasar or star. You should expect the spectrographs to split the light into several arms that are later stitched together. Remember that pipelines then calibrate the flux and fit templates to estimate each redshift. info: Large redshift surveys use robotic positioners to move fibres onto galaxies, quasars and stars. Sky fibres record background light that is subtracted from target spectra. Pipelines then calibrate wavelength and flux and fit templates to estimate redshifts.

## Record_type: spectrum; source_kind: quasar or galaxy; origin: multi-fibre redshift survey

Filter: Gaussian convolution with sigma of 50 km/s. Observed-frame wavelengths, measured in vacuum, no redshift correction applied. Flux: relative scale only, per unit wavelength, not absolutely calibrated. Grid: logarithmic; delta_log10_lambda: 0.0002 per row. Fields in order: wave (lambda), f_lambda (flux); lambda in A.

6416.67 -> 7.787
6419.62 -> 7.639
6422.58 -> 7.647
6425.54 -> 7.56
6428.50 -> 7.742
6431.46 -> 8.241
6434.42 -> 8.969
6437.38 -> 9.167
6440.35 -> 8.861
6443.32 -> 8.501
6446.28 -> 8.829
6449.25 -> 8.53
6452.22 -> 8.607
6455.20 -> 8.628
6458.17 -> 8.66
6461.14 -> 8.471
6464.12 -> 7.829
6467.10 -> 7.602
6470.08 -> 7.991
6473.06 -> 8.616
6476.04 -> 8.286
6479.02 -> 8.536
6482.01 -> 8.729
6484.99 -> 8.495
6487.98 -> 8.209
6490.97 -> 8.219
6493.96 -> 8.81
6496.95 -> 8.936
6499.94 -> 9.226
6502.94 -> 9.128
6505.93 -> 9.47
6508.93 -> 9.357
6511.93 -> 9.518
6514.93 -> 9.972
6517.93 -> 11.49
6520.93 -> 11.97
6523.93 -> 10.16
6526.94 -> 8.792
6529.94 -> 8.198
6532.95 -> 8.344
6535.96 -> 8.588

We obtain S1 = 8.54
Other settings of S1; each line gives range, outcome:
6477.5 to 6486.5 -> 8.59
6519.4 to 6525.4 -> 11.1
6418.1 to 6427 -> 7.62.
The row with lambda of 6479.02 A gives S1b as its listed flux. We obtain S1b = 8.536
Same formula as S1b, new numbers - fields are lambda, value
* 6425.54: 7.56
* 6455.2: 8.628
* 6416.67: 7.787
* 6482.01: 8.729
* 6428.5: 7.742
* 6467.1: 7.602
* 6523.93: 10.16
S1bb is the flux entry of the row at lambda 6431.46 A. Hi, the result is 8.241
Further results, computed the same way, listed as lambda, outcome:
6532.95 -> 8.344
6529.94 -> 8.198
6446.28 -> 8.829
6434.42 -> 8.969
